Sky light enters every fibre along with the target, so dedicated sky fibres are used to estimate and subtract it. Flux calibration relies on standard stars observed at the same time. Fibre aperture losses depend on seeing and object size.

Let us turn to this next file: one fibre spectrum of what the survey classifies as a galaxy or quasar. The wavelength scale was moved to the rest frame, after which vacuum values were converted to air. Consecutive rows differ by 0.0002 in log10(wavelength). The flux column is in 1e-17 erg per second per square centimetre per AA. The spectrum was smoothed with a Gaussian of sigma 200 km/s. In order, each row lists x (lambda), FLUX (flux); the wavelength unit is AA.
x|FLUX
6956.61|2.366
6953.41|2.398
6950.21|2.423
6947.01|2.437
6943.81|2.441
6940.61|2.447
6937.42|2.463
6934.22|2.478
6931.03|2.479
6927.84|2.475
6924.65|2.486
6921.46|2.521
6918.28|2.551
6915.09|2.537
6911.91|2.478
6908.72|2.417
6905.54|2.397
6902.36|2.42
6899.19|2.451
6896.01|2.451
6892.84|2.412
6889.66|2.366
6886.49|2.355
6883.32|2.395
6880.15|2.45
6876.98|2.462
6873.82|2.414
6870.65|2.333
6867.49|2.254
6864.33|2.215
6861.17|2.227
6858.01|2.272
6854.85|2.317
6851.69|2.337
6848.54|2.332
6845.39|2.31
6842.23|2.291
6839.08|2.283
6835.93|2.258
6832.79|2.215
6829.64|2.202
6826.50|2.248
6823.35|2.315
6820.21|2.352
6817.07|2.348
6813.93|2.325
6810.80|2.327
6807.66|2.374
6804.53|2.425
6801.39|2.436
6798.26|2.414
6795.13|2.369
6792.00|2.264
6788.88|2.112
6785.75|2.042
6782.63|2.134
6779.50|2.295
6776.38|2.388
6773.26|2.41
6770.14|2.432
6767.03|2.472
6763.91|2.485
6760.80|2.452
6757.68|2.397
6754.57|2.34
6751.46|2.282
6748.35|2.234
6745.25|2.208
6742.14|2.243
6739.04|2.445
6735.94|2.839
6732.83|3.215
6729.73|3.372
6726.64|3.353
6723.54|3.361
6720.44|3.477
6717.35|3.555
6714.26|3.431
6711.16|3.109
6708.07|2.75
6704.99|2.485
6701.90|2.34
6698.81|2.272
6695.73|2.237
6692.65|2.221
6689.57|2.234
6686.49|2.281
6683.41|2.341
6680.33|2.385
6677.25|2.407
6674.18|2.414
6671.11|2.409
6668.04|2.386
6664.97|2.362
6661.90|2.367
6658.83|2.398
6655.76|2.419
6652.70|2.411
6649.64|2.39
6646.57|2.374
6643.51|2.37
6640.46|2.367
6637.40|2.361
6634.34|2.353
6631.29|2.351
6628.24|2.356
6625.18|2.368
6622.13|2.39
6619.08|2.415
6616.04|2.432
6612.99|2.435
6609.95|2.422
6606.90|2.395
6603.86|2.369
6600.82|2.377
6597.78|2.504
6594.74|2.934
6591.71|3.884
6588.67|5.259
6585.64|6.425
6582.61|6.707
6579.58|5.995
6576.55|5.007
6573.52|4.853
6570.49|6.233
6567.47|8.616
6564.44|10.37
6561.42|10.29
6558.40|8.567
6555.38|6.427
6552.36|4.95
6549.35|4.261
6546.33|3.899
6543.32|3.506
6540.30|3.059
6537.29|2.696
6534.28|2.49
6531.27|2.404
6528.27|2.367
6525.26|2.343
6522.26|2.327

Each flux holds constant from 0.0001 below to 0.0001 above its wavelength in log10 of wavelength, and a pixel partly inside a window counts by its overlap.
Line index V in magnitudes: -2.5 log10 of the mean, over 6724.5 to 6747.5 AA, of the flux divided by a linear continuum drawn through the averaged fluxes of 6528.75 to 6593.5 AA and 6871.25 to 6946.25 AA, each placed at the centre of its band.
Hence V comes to 0.372 mag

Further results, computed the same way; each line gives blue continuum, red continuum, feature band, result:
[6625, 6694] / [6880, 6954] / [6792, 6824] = 0.021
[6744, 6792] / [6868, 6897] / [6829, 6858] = 0.039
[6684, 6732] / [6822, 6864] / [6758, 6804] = 0.085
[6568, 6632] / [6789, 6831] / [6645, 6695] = 0.348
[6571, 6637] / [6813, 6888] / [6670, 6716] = 0.215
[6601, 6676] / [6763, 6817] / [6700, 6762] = -0.185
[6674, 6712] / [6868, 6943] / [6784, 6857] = 0.060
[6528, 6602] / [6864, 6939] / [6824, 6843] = 0.301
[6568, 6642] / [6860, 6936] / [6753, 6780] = 0.207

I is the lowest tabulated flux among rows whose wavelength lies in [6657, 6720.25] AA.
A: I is 2.221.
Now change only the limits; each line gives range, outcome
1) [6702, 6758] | 2.208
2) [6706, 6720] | 2.75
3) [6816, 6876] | 2.202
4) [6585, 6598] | 2.504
